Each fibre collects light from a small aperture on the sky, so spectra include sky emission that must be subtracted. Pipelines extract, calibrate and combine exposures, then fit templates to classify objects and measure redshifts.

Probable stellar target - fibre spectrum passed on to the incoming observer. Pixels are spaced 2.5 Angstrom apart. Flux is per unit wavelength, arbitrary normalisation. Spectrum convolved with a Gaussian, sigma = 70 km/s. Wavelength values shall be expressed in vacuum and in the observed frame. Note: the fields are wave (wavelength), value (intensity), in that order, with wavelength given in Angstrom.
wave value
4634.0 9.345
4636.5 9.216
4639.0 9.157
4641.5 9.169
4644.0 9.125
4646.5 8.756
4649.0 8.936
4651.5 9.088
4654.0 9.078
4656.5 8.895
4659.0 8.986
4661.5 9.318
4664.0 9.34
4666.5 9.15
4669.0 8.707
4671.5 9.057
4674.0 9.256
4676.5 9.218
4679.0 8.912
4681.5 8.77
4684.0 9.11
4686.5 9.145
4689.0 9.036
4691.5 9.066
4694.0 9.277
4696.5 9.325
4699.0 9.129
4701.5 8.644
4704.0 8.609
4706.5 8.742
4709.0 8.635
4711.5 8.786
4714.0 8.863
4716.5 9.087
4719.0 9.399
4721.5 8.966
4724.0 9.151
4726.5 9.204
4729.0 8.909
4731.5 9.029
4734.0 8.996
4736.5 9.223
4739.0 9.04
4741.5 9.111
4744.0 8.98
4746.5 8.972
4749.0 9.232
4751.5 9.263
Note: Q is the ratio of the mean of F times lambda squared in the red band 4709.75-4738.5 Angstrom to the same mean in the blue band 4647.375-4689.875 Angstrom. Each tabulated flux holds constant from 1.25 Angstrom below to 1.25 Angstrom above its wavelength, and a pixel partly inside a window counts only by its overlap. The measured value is 1.02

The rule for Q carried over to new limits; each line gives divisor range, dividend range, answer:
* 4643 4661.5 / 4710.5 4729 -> 1.04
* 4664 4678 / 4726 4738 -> 1.02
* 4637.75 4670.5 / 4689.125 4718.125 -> 1.01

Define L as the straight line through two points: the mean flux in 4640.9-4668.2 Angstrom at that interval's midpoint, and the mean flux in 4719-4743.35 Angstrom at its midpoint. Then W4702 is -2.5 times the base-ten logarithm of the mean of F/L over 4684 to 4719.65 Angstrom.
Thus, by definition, 0.012 mag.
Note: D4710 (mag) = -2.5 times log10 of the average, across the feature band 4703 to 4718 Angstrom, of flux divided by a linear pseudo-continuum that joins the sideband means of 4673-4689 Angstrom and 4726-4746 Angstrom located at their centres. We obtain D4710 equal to 0.03 mag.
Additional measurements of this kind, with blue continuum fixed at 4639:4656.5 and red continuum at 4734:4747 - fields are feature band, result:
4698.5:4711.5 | 0.039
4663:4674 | -0.005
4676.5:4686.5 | 0.006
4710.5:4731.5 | 0.001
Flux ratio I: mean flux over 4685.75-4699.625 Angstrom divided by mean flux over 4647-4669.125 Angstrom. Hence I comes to 1.0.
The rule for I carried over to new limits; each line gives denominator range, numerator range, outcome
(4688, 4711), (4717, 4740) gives 1.02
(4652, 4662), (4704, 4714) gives 0.96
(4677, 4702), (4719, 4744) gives 1.00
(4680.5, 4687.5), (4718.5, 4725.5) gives 1.02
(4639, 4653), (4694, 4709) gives 0.99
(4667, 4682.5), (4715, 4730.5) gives 1.01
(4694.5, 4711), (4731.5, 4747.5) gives 1.02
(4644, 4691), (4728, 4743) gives 1.00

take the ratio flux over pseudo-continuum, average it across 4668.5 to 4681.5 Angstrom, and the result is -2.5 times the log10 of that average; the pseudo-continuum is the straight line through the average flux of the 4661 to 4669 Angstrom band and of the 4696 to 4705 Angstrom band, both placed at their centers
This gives 0.009 mag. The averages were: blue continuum 9.18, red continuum 8.9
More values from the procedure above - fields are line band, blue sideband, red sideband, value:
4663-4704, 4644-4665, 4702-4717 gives -0.02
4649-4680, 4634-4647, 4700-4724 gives 0.00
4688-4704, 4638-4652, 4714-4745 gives 0.00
